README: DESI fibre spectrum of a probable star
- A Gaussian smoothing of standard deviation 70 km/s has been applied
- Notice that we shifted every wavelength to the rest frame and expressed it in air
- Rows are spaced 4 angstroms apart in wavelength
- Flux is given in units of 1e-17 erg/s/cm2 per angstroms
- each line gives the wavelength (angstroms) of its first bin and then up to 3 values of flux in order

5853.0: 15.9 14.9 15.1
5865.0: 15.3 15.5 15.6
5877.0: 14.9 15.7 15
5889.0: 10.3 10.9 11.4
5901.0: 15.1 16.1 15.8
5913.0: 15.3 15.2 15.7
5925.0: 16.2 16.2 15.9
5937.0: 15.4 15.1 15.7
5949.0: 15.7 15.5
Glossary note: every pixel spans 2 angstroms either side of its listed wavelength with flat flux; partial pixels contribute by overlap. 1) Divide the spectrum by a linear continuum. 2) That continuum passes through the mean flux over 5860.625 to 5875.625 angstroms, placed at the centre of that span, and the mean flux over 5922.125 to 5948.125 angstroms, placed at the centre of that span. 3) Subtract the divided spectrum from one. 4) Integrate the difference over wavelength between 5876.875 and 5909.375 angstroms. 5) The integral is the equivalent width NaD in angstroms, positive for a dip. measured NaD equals 3.69 angstroms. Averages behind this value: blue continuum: 15.4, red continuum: 15.7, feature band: 13.8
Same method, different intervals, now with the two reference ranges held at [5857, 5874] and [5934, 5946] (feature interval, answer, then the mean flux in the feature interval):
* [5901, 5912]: -0.26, 15.7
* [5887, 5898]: 3.25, 10.8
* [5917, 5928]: -0.32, 15.8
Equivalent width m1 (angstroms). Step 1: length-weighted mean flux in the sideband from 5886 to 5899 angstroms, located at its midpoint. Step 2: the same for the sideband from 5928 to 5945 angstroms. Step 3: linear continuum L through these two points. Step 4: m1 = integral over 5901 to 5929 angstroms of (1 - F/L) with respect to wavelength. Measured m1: -4.80 angstroms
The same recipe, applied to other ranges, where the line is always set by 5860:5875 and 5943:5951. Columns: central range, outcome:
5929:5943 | 0.1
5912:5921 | 0.1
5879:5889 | 0.7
